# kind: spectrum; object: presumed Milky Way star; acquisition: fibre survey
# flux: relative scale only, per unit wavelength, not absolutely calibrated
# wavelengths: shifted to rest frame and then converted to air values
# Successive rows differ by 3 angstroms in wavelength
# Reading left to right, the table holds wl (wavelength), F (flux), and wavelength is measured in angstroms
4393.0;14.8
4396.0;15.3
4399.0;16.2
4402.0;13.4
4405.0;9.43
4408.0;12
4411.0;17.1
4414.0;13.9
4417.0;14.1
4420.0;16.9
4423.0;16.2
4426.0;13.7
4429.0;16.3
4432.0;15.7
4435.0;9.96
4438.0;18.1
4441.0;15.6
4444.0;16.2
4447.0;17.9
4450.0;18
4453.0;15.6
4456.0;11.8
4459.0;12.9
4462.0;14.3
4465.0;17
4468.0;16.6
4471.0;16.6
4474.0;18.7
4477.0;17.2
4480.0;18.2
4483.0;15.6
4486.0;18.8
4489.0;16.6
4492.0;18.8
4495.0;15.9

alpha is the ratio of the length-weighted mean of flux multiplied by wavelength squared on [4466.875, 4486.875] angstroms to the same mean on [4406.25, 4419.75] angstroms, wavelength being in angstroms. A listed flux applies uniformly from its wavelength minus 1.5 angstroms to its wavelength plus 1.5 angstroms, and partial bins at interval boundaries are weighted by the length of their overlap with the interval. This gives 1.24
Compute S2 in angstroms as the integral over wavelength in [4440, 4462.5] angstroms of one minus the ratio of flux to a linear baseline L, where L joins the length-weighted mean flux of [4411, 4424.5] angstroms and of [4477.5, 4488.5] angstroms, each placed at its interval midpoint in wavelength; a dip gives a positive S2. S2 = 1.55 angstroms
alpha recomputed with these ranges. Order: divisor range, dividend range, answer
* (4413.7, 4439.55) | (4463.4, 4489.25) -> 1.17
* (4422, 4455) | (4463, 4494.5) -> 1.12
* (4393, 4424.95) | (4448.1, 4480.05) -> 1.14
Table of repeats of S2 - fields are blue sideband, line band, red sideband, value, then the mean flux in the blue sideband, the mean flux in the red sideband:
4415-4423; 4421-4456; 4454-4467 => -1.7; 15.5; 14.2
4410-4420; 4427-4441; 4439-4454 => 1.0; 15.2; 16.7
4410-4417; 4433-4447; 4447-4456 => 0.5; 15.1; 16.1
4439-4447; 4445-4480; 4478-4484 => 1.2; 16.4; 17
